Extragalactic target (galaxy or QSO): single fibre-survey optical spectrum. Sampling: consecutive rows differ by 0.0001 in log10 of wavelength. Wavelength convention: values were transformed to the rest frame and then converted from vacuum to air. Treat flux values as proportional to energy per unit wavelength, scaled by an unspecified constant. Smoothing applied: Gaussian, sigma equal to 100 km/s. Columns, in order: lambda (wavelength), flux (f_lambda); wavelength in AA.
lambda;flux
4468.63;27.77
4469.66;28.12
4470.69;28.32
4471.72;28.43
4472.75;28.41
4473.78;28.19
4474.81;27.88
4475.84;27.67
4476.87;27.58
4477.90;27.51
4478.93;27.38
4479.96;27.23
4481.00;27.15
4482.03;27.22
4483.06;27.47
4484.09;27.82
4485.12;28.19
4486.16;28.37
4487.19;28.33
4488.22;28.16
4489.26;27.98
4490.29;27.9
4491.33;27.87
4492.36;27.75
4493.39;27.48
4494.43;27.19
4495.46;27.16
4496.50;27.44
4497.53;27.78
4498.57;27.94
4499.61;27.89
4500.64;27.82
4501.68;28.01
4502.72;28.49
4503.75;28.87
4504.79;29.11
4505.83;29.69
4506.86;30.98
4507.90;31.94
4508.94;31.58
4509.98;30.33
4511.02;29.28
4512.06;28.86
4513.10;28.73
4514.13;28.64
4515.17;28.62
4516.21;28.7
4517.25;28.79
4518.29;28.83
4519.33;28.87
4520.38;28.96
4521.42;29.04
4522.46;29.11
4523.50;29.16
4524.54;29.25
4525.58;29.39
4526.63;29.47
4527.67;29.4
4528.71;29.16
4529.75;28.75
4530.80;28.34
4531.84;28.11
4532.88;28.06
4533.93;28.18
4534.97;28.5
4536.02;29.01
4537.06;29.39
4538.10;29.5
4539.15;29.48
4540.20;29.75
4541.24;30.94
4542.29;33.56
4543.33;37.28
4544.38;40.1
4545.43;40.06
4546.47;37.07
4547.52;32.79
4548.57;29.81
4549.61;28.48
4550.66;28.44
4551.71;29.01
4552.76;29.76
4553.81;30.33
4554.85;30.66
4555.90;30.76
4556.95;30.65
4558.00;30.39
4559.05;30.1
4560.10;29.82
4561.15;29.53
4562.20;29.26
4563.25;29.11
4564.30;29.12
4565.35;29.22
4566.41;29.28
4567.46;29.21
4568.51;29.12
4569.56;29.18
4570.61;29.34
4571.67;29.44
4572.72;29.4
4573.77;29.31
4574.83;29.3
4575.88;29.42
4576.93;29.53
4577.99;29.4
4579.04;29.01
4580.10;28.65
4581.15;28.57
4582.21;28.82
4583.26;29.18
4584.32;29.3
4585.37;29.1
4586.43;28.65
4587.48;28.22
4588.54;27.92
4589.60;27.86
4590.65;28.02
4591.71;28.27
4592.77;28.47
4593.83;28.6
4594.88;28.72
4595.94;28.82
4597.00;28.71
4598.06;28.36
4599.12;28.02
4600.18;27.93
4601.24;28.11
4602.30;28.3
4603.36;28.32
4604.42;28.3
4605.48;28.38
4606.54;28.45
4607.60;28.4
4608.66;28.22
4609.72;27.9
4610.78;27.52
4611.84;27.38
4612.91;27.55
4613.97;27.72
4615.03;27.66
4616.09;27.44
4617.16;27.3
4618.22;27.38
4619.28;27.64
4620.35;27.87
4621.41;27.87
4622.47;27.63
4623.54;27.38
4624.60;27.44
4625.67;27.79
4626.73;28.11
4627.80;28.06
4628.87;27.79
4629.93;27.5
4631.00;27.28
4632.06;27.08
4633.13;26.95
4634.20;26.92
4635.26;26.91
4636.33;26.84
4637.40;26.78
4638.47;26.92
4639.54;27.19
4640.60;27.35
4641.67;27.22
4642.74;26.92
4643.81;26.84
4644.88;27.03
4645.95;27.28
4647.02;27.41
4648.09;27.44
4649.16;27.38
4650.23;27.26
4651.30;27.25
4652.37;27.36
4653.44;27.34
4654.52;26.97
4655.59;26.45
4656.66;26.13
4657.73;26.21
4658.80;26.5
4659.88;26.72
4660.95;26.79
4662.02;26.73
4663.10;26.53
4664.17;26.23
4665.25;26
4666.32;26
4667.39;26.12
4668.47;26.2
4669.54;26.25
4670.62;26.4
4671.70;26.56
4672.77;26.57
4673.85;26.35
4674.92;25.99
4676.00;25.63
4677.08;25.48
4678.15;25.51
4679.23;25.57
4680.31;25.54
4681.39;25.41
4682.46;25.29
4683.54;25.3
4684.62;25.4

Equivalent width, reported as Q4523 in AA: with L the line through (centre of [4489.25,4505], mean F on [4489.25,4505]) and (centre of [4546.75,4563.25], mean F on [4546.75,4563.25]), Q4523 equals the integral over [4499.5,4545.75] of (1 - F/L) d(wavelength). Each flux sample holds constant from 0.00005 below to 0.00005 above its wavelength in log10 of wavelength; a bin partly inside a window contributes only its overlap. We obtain -1.6 AA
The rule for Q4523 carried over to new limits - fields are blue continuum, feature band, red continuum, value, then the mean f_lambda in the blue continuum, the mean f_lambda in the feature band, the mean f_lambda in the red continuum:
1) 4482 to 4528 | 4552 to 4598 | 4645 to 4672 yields -2.3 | 28.7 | 29.2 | 26.7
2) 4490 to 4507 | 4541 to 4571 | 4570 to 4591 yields -2.5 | 28.1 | 31.1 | 28.9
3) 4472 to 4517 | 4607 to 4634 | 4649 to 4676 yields -0.6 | 28.3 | 27.6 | 26.5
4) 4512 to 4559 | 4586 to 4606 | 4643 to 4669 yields 0.1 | 30.2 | 28.3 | 26.8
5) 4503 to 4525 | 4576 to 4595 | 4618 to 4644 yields -0.4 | 29.4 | 28.7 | 27.4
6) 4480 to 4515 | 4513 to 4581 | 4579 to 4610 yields -3.6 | 28.5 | 30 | 28.4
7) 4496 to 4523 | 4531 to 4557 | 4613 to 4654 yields -2.4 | 29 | 31.2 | 27.4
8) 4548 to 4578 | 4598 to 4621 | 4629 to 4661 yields 0.2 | 29.5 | 27.9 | 27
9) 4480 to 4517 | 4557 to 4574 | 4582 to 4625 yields -0.7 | 28.5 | 29.5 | 28.1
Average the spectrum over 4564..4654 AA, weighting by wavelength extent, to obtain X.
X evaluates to 28.1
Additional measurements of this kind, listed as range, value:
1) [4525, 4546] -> 30.8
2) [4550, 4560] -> 30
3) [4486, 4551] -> 29.6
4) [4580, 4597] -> 28.6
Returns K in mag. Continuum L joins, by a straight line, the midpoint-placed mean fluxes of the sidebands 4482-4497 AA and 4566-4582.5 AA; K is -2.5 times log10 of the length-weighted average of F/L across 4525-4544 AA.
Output -0.05 mag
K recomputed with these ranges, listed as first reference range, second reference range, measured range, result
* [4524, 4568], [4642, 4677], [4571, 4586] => 0.007 mag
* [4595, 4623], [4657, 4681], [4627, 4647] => -0.002 mag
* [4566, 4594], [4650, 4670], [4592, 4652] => 0.001 mag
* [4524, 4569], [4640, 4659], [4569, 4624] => 0.015 mag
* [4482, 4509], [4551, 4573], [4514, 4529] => -0.006 mag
